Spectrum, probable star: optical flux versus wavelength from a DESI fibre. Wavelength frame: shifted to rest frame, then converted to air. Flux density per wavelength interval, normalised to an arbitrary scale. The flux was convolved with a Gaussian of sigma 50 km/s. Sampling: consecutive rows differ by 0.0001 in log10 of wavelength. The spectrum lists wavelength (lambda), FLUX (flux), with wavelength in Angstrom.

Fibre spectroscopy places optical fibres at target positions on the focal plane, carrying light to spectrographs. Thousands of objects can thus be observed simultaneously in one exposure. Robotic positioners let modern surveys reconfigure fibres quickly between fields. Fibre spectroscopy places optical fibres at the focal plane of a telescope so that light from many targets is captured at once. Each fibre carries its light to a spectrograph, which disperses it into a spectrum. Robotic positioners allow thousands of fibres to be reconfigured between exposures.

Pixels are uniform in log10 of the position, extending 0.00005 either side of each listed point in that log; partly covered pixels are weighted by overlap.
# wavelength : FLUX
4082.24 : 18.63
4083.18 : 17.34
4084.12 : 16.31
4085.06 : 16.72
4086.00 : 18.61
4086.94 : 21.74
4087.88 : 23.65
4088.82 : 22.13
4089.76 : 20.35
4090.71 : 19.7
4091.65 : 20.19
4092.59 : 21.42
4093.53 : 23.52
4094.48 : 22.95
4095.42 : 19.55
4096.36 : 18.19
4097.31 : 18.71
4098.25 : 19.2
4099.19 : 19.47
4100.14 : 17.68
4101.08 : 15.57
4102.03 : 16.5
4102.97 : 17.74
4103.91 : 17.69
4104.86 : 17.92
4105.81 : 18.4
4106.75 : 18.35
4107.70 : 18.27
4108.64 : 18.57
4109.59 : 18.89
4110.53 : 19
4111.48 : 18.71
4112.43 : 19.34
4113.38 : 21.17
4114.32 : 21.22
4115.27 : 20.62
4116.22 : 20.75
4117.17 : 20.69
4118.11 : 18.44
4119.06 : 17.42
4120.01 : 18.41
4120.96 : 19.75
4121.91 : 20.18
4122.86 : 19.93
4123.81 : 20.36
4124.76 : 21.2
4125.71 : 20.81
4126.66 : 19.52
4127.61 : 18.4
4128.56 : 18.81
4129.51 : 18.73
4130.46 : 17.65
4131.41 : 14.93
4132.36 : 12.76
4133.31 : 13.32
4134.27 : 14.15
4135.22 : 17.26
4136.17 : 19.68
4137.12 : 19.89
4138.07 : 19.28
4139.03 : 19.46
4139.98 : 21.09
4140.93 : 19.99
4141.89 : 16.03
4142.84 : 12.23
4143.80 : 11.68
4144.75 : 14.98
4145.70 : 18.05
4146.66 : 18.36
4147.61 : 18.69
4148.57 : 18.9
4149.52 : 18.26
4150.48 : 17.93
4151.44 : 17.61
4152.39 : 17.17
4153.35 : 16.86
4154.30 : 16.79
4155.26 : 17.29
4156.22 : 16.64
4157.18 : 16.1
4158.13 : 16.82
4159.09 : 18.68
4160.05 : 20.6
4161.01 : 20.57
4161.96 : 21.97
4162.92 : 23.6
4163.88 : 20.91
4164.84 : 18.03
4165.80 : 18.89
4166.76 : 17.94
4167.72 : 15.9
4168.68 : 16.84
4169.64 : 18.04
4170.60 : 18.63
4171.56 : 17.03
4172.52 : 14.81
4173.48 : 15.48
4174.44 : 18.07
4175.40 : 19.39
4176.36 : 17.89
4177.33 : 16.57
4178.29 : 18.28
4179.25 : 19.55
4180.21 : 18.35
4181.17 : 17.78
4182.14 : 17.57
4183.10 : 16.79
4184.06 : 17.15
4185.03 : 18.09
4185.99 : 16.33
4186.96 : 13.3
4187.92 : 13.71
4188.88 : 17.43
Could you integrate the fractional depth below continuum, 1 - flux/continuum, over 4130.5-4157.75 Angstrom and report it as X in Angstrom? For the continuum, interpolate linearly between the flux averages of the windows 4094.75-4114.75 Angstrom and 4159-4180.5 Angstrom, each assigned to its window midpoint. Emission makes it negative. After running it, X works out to 2.3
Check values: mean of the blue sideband 18.6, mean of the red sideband 18.5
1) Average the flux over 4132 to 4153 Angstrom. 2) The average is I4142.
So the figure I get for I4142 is 17.1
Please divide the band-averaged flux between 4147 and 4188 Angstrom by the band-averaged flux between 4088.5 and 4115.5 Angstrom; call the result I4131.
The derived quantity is 0.92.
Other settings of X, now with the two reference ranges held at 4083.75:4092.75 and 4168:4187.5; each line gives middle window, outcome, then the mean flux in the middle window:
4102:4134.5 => 0.9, 18.6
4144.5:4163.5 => -0.4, 18.3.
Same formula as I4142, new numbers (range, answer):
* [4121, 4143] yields 18.2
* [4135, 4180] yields 18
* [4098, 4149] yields 18.3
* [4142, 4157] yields 16.7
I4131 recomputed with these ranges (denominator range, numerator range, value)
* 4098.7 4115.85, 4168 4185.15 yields 0.94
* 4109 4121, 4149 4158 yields 0.88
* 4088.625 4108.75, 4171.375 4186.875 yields 0.91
